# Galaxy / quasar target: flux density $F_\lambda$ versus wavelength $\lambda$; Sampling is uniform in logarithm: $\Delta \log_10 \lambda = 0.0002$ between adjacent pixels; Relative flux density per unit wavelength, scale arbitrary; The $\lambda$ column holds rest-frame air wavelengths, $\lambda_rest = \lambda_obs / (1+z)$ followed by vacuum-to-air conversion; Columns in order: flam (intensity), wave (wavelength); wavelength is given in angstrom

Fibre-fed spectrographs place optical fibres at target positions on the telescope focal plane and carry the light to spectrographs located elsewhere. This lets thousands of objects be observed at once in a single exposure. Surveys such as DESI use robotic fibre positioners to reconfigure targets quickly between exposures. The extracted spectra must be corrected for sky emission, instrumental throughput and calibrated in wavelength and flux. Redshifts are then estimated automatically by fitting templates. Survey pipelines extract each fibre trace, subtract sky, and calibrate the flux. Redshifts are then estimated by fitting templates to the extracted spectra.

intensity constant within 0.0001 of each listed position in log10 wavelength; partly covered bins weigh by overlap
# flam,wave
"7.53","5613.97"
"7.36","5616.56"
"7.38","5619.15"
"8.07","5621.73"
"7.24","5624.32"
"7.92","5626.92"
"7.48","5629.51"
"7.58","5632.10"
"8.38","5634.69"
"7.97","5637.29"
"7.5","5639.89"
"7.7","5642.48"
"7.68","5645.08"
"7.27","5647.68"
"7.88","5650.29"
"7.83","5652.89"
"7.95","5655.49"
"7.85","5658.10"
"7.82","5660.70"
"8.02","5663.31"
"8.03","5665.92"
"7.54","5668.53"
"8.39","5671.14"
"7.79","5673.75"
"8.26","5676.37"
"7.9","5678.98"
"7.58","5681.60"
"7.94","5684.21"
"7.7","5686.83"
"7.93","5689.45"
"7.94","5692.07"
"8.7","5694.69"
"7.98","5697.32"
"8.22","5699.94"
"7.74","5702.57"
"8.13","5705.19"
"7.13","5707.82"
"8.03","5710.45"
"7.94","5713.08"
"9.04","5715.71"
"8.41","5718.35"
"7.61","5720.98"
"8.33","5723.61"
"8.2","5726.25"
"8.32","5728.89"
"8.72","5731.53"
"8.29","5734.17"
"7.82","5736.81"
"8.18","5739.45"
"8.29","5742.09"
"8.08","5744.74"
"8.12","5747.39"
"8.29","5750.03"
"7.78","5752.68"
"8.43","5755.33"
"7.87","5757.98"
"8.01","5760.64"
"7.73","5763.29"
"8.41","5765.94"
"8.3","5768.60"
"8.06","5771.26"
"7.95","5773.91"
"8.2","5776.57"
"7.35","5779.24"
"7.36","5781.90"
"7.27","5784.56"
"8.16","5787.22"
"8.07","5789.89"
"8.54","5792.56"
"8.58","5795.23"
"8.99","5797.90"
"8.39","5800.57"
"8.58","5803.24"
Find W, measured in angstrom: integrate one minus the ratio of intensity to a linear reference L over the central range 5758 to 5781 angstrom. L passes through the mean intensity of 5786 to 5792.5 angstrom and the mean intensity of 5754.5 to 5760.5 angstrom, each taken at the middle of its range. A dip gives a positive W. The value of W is 0.4 angstrom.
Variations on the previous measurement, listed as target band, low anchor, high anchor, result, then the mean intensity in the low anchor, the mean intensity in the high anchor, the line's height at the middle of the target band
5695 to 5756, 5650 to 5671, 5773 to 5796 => -1.8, 7.9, 7.92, 7.91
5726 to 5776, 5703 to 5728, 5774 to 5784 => -2.0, 8.08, 7.64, 7.84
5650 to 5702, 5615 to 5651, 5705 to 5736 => -0.3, 7.67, 8.17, 7.92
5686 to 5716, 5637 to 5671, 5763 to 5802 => -0.4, 7.79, 8.1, 7.9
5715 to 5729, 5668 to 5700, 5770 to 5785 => -0.7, 7.99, 7.72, 7.88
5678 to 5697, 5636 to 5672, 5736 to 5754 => -0.1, 7.81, 8.09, 7.91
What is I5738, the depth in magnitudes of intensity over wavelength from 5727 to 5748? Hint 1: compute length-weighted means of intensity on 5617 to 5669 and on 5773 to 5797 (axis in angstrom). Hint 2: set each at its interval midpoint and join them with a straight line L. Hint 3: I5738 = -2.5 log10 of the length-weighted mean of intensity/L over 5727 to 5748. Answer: -0.046 mag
